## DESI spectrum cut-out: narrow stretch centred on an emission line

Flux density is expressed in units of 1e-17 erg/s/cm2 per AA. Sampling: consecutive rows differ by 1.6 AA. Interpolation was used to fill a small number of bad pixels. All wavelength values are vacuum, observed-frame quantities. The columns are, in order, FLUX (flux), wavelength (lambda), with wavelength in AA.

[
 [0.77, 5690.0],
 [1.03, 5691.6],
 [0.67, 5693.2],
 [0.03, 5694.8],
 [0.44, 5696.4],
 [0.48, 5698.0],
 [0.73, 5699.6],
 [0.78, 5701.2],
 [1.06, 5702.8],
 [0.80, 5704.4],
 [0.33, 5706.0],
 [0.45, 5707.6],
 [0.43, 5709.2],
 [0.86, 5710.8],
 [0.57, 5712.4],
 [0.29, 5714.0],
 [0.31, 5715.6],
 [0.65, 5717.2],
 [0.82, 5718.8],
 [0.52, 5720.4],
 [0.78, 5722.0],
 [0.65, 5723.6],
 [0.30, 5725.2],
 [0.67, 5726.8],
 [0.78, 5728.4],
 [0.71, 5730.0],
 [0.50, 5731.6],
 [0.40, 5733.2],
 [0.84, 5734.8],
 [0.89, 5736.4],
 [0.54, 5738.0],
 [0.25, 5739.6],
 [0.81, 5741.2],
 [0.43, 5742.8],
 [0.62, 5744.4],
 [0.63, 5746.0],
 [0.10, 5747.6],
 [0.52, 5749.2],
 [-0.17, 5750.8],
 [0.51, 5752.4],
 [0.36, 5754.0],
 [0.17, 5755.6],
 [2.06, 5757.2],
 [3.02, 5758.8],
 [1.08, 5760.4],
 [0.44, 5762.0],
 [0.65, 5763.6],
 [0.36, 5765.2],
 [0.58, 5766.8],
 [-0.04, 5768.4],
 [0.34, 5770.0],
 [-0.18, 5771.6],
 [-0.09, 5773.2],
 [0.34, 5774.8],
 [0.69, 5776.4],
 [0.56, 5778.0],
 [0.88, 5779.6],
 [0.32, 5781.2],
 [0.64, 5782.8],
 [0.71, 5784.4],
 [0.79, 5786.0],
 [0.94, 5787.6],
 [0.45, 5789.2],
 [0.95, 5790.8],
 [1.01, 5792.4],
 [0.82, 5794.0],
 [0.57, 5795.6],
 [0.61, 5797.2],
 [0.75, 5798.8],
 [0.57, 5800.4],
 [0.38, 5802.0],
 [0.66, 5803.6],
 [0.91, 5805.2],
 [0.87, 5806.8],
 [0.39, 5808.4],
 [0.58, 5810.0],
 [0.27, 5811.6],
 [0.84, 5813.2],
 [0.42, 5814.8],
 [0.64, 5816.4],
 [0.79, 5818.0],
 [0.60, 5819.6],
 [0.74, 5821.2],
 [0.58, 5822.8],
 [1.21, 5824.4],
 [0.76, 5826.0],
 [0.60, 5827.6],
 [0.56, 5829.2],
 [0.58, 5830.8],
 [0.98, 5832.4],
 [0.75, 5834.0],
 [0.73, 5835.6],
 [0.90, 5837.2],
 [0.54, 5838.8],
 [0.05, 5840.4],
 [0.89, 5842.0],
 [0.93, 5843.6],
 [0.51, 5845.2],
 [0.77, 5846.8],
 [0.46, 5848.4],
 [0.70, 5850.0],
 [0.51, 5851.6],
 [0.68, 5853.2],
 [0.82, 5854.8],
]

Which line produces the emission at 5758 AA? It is [O III] 5007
